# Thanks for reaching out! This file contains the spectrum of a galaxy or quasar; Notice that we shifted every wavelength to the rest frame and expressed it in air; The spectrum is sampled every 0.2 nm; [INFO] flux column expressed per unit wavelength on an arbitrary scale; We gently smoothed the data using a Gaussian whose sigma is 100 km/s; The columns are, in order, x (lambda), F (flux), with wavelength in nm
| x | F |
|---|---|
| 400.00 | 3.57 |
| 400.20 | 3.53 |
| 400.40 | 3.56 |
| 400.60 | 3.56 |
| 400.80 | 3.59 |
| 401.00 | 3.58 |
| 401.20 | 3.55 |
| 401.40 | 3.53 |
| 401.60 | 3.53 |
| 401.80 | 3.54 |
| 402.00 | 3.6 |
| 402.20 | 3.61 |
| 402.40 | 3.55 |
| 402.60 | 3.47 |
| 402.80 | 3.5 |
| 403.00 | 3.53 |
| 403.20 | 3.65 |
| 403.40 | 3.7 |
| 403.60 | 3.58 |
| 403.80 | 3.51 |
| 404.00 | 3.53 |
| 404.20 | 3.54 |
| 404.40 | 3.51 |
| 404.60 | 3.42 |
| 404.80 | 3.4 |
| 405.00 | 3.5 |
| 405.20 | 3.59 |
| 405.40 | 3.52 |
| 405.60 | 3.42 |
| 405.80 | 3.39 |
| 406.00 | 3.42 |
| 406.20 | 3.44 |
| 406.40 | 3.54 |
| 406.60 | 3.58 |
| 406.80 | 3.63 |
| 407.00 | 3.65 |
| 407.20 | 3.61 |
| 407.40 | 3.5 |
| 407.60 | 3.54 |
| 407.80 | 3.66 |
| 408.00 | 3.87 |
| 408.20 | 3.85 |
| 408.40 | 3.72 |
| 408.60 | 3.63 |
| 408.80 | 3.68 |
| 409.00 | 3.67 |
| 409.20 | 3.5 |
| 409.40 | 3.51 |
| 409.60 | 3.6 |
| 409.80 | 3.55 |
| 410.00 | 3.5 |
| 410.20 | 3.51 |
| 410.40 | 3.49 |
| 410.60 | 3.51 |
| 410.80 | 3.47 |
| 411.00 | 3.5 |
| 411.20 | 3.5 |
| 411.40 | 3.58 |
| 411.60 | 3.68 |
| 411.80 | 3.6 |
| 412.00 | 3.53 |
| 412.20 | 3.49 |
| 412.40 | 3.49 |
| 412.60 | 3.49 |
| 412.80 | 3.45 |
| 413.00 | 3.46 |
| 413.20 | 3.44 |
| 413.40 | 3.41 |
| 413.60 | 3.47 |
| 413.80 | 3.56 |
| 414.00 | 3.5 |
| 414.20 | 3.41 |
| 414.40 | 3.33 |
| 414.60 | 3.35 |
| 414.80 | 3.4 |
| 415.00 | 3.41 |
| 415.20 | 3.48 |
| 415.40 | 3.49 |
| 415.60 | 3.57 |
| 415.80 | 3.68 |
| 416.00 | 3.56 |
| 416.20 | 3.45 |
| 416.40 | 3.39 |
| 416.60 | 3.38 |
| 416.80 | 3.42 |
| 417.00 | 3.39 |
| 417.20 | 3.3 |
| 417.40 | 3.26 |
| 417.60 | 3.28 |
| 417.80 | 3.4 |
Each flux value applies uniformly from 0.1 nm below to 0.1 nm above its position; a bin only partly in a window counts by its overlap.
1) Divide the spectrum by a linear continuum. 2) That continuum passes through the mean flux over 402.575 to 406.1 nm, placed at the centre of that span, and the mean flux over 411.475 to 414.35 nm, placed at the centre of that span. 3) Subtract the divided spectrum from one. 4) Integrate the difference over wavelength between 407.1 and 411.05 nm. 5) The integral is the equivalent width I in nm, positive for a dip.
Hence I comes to -0.10 nm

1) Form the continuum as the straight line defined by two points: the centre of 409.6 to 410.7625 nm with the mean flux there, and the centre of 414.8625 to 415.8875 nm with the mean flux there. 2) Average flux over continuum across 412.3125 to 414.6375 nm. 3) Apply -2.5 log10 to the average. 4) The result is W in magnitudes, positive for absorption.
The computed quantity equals 0.02 mag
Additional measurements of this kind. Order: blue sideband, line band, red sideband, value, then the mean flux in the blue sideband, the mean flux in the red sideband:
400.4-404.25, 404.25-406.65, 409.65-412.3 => 0.02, 3.56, 3.53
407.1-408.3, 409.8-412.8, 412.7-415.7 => 0.01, 3.67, 3.45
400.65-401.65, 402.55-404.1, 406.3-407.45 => 0.00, 3.56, 3.59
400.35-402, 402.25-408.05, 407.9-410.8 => 0.01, 3.56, 3.61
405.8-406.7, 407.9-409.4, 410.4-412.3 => -0.05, 3.48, 3.54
